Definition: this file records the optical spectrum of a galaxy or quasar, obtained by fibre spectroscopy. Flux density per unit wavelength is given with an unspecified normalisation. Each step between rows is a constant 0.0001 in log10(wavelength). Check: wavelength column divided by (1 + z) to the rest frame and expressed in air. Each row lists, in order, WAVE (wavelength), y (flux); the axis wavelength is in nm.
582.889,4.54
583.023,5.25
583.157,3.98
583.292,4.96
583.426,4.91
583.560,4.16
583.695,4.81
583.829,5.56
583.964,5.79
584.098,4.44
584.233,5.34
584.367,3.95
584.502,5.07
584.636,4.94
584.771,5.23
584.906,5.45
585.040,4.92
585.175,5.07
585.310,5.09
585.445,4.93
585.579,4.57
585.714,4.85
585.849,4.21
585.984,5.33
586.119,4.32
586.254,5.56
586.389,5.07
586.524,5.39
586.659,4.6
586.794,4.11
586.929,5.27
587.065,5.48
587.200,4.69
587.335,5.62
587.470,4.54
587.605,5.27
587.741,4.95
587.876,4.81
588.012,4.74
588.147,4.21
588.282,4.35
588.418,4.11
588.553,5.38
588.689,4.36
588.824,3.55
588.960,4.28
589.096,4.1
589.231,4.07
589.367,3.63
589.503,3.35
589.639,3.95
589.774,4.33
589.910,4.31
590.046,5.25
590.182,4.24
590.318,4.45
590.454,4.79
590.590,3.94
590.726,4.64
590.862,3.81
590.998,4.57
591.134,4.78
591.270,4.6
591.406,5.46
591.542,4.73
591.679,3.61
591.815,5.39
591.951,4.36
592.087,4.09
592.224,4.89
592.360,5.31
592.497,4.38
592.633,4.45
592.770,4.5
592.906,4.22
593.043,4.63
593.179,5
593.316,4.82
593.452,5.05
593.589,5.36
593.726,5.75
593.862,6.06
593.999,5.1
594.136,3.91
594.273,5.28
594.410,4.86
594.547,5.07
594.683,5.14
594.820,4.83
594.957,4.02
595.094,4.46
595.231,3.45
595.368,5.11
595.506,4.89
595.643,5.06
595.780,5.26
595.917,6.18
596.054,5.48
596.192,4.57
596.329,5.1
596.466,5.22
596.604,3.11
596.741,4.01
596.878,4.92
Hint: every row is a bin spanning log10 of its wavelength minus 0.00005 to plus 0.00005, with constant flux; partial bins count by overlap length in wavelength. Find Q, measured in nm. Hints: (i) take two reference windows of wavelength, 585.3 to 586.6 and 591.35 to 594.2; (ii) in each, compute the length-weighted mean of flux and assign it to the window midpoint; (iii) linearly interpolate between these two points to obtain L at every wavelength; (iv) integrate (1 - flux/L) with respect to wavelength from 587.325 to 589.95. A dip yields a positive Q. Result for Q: 0.275 nm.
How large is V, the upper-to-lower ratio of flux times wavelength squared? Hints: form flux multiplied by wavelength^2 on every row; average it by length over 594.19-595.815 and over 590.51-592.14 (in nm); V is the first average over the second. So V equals 1.07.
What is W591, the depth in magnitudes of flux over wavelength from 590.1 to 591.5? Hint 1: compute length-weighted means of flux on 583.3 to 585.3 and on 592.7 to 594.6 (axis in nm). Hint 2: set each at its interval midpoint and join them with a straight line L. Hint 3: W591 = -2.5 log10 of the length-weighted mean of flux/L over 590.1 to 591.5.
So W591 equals 0.10 mag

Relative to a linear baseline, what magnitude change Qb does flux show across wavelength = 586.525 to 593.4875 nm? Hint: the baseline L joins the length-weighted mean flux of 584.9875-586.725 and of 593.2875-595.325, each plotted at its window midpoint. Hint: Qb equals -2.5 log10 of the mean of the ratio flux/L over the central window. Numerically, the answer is 0.08 mag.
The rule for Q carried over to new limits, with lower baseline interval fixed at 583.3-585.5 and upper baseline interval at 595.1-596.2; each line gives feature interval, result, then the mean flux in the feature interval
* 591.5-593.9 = 0.092 nm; 4.8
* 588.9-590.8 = 0.285 nm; 4.24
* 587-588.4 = 0.040 nm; 4.84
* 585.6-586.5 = 0.015 nm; 4.9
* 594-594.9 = 0.024 nm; 4.86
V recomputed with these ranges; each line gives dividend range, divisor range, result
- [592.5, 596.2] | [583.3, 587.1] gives 1.02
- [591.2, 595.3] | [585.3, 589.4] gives 1.03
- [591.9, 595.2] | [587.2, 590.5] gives 1.10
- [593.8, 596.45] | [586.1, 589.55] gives 1.10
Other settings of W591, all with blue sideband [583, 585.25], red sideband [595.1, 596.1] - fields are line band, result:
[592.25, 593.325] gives 0.074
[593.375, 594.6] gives -0.033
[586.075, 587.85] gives -0.010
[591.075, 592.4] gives 0.061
